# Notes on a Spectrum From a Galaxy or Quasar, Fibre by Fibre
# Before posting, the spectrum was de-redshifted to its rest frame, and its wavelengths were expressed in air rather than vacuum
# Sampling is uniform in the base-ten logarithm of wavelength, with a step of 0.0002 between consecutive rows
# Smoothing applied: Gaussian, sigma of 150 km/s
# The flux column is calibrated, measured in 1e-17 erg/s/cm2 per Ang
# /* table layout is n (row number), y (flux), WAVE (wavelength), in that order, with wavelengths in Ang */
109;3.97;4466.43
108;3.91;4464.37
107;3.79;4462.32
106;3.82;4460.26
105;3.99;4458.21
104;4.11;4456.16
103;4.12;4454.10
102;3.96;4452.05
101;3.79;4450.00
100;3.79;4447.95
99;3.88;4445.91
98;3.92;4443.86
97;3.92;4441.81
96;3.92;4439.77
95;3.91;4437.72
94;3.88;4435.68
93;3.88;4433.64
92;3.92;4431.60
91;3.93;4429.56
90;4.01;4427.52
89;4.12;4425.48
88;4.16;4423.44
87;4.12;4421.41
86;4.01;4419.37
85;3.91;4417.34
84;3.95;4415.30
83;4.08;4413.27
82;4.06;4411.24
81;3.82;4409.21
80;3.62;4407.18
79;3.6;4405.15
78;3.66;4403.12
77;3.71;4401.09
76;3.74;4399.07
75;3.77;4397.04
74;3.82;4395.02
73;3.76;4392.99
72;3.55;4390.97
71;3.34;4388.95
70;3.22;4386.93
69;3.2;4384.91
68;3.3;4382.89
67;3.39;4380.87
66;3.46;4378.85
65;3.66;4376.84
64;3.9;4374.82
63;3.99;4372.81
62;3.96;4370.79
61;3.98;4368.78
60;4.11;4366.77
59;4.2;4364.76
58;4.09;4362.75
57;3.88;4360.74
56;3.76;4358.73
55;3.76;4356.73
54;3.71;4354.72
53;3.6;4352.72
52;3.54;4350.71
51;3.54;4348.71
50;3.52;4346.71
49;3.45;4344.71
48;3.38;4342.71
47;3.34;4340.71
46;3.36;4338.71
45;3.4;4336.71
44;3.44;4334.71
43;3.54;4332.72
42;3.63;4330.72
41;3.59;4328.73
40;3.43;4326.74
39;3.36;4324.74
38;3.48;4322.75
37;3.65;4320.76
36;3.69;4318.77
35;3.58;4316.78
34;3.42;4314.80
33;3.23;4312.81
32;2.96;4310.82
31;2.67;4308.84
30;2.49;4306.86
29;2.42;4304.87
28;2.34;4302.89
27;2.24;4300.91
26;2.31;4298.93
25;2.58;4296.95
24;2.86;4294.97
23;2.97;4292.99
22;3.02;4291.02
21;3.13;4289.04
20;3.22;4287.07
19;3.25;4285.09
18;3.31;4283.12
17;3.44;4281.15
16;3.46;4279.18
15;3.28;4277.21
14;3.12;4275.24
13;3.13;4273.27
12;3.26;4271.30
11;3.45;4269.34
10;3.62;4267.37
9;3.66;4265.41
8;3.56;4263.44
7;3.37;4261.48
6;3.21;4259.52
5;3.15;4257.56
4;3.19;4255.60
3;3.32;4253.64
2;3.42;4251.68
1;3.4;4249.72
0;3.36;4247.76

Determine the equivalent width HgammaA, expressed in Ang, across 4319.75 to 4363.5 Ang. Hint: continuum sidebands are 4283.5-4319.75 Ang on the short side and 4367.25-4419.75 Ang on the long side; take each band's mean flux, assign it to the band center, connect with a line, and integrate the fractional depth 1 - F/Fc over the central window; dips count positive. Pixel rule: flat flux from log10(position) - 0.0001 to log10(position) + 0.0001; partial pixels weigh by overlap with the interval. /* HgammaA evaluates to -4.0 Ang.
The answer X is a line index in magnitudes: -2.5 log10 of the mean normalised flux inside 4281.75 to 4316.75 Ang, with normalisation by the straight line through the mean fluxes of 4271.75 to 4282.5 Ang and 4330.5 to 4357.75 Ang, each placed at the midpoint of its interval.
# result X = 0.17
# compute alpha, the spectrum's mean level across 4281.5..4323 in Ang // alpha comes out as 2.99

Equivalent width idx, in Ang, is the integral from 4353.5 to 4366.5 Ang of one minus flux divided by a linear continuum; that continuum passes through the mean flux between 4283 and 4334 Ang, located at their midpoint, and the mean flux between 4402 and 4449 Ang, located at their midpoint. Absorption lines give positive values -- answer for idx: -1.7 Ang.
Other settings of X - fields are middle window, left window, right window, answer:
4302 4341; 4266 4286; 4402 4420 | 0.085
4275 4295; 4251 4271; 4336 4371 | 0.086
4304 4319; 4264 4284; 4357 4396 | 0.157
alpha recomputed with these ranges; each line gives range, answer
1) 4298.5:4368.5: 3.39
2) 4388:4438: 3.85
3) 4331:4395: 3.63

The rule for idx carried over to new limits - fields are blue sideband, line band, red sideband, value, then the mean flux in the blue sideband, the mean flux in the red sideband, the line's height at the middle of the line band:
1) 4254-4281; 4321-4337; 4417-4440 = 0.42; 3.35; 3.99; 3.59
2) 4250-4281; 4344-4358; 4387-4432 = 0.17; 3.35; 3.83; 3.64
